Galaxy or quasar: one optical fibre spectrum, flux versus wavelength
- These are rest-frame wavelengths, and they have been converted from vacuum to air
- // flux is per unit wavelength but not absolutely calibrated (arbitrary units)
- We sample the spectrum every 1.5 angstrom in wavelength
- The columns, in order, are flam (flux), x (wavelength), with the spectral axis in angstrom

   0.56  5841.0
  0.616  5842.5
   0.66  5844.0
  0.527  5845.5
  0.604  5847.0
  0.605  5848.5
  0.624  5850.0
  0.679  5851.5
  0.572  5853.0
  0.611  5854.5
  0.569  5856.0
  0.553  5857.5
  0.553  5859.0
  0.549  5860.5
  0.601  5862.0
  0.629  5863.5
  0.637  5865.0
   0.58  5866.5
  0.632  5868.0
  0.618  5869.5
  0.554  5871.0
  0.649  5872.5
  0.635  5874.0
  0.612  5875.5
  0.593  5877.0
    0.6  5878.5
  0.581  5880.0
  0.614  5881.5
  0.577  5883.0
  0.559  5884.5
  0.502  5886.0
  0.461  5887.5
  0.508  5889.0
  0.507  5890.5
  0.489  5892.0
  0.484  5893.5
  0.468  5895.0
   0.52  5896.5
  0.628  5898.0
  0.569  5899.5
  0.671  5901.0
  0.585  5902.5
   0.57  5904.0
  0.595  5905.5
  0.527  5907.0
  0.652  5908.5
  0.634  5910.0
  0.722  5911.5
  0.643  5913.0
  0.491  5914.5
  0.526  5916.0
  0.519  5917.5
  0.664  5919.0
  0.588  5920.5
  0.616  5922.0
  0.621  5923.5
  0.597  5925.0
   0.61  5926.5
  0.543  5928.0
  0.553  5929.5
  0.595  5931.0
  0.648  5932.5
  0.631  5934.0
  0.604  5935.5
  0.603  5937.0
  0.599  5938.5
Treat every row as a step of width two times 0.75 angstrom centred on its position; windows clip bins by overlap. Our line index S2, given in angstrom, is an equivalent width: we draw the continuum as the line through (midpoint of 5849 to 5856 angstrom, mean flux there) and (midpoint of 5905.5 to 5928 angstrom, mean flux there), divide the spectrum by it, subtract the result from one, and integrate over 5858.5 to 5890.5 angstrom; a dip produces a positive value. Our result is 1.48 angstrom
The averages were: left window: 0.615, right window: 0.599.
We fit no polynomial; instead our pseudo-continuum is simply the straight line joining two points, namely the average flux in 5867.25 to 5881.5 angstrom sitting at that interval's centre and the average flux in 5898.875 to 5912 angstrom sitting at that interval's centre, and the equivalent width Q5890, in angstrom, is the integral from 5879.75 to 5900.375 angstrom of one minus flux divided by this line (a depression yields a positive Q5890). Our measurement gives 2.6 angstrom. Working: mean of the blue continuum 0.609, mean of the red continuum 0.612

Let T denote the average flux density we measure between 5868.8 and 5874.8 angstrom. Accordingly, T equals 0.614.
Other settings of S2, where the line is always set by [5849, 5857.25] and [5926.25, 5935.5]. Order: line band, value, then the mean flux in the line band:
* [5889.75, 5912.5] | 1.0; 0.575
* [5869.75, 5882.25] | 0.0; 0.605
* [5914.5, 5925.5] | 0.3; 0.583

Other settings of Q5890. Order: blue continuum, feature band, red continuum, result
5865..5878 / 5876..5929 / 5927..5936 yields 2.7 angstrom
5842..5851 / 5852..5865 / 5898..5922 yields 0.5 angstrom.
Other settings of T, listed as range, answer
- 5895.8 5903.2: 0.595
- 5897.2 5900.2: 0.598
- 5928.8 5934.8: 0.607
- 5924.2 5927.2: 0.604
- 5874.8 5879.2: 0.602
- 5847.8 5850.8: 0.616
